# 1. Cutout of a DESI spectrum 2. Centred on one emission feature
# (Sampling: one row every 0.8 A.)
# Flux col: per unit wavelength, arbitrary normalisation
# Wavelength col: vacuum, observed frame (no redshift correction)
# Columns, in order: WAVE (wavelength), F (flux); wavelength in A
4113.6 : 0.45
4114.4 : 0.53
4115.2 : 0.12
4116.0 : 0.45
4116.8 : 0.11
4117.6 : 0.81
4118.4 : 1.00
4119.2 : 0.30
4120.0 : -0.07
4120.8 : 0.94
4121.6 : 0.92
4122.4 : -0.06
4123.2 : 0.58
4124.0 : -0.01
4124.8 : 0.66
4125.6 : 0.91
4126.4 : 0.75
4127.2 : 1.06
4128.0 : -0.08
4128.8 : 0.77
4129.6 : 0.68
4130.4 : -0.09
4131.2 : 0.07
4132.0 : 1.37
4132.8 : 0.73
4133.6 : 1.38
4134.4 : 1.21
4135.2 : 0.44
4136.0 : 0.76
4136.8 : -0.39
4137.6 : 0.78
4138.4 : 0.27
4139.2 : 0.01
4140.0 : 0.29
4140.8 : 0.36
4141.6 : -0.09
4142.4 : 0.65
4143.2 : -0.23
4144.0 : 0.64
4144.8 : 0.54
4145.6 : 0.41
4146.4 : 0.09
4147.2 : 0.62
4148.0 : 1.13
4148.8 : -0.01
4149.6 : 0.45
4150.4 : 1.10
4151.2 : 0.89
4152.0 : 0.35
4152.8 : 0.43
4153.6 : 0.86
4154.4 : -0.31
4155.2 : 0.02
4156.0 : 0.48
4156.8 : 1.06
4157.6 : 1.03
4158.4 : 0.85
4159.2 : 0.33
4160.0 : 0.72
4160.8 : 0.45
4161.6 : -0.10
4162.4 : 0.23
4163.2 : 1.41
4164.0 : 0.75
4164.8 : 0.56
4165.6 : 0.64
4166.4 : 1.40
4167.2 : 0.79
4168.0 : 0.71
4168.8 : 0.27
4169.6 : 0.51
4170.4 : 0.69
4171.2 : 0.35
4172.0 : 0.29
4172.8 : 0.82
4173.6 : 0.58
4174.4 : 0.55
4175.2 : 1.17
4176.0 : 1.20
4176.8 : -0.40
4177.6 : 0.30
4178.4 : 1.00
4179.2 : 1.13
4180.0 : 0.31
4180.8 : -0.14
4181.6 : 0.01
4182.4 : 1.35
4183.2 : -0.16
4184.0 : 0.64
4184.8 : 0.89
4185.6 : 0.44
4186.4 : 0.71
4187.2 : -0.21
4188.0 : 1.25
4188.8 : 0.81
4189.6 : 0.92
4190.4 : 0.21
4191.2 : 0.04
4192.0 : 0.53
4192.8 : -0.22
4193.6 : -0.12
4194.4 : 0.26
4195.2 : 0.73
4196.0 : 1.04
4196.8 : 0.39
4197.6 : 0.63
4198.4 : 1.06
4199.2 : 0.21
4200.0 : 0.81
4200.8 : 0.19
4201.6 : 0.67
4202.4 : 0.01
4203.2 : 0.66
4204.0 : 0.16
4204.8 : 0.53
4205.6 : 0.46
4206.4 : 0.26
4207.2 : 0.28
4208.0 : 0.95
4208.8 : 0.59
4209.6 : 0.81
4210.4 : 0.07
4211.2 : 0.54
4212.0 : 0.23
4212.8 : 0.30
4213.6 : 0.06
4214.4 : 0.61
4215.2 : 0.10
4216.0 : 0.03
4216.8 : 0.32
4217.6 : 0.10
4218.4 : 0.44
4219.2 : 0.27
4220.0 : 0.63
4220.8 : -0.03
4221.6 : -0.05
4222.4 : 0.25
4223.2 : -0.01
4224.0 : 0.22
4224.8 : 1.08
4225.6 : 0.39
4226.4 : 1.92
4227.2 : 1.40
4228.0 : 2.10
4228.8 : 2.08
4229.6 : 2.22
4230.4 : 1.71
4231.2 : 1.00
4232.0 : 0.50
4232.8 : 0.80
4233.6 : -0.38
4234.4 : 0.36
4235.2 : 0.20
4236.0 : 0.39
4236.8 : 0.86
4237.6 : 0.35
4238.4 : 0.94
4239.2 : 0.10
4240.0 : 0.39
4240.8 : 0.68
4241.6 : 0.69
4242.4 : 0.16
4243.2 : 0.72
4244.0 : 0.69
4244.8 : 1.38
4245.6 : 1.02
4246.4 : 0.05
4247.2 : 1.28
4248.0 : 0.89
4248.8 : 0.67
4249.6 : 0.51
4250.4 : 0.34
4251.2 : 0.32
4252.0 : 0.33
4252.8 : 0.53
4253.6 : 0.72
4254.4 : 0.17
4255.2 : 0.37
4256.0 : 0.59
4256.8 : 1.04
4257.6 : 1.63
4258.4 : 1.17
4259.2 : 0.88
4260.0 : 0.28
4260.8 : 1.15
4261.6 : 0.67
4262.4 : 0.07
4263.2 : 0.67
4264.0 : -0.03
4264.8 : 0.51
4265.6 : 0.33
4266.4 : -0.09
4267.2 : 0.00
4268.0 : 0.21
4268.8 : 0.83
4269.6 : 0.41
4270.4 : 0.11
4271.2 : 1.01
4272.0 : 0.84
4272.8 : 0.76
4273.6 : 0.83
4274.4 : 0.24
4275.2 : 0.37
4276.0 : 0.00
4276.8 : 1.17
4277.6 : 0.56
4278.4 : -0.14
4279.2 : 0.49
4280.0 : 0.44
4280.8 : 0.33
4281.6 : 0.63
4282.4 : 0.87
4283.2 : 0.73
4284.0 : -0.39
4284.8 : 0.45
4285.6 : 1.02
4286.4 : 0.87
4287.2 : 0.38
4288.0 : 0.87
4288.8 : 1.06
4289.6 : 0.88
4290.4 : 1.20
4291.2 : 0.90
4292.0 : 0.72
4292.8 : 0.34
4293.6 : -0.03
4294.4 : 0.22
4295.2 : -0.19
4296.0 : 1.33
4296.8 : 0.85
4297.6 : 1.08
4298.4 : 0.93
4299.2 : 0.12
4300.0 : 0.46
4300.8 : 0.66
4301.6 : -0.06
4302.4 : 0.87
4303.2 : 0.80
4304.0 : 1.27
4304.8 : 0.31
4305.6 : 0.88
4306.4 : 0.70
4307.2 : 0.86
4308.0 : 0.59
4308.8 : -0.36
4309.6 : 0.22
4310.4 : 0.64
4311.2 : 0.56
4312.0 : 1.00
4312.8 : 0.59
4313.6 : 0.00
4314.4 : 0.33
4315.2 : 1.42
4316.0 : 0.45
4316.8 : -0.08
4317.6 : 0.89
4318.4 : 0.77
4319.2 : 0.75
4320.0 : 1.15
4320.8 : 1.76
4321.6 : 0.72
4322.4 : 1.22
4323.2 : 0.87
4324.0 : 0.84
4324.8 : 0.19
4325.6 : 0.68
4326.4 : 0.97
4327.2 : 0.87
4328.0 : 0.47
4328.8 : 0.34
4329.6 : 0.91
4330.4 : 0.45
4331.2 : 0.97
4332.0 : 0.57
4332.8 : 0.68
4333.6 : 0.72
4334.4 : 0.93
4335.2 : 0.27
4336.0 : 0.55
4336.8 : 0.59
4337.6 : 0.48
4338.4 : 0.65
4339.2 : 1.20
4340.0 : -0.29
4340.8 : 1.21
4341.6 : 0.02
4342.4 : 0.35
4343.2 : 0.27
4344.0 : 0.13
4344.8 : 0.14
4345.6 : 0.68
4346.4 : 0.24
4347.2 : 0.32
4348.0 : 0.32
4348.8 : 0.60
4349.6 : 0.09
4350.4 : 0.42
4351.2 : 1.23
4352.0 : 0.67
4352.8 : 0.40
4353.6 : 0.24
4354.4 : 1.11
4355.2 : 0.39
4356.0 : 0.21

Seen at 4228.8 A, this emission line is [O II]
